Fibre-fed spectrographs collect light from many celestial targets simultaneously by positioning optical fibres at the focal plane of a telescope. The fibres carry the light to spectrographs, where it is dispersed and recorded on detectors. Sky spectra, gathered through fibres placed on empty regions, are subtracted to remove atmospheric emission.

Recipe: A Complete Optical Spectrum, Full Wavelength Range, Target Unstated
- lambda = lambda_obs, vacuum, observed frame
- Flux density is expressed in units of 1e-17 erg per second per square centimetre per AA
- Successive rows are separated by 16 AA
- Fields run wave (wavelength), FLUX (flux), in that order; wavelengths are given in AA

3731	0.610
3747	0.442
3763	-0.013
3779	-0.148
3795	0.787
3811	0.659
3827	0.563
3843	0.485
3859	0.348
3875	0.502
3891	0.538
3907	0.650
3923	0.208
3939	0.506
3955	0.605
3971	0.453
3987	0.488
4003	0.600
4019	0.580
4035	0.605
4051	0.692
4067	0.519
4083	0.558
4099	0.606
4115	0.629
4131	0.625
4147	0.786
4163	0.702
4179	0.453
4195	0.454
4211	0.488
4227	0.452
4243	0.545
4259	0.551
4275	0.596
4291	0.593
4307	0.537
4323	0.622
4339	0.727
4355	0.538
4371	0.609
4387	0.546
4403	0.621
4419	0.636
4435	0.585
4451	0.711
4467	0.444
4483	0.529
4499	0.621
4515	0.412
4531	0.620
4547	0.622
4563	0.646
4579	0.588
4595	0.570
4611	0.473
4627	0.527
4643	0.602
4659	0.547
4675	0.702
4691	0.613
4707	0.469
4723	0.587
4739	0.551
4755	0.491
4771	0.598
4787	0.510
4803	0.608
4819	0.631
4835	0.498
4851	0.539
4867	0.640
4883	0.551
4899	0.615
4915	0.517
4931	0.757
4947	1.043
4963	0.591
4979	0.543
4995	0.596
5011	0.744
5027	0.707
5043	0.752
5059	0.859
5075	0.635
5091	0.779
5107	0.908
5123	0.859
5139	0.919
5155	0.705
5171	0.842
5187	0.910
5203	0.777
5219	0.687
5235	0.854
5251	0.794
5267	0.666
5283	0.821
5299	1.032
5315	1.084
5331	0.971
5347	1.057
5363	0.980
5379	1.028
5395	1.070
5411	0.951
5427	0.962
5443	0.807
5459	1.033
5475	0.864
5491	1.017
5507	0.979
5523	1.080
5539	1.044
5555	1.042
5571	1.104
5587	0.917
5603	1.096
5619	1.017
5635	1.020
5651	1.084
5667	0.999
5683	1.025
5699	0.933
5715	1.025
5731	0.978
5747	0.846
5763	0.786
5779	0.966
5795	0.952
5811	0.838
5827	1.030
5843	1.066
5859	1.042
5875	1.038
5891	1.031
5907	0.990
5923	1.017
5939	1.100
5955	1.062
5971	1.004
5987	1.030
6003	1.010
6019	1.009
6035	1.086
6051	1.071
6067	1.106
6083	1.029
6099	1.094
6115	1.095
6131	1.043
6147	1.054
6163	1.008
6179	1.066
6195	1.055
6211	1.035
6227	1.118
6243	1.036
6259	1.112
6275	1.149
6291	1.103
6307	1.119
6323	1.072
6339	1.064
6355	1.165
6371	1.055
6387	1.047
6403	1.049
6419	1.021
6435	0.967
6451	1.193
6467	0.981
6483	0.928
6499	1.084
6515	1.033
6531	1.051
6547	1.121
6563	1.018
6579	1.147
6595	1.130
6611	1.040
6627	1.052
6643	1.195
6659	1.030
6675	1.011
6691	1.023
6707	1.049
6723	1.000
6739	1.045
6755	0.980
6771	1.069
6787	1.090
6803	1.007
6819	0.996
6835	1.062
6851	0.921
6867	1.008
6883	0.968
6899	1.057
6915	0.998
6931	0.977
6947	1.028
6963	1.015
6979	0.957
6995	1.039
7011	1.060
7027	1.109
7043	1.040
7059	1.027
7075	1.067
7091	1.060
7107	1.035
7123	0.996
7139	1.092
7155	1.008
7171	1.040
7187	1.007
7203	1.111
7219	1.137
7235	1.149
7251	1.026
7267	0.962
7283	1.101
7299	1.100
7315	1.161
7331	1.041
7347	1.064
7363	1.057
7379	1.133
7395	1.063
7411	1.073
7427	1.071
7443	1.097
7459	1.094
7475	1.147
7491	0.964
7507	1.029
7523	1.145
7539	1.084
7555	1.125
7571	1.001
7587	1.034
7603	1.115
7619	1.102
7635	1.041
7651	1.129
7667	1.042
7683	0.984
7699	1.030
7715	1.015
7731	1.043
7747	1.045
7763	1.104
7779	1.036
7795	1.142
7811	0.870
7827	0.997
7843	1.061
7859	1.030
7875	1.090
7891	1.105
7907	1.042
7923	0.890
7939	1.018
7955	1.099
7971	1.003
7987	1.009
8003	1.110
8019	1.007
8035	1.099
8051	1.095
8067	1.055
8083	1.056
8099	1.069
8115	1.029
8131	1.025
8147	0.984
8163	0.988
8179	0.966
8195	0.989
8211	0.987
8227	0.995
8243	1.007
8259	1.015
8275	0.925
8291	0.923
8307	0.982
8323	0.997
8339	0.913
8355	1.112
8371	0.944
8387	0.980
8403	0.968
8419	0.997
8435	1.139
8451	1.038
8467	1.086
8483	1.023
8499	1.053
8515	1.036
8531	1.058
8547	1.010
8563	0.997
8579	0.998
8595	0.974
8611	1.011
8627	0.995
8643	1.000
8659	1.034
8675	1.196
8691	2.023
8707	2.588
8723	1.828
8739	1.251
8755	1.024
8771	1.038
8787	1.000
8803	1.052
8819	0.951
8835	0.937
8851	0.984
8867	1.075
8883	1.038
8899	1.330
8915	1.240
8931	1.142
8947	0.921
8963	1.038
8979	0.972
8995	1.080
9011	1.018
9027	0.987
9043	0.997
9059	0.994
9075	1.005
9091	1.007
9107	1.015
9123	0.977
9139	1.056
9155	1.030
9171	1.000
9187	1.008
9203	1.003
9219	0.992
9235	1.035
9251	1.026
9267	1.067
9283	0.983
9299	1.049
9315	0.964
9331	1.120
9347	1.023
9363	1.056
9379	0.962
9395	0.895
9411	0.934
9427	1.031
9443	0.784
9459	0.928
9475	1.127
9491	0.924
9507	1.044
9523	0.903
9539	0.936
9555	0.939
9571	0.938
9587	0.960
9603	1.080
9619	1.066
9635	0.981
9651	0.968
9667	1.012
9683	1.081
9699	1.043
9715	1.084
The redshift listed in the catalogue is 0.325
